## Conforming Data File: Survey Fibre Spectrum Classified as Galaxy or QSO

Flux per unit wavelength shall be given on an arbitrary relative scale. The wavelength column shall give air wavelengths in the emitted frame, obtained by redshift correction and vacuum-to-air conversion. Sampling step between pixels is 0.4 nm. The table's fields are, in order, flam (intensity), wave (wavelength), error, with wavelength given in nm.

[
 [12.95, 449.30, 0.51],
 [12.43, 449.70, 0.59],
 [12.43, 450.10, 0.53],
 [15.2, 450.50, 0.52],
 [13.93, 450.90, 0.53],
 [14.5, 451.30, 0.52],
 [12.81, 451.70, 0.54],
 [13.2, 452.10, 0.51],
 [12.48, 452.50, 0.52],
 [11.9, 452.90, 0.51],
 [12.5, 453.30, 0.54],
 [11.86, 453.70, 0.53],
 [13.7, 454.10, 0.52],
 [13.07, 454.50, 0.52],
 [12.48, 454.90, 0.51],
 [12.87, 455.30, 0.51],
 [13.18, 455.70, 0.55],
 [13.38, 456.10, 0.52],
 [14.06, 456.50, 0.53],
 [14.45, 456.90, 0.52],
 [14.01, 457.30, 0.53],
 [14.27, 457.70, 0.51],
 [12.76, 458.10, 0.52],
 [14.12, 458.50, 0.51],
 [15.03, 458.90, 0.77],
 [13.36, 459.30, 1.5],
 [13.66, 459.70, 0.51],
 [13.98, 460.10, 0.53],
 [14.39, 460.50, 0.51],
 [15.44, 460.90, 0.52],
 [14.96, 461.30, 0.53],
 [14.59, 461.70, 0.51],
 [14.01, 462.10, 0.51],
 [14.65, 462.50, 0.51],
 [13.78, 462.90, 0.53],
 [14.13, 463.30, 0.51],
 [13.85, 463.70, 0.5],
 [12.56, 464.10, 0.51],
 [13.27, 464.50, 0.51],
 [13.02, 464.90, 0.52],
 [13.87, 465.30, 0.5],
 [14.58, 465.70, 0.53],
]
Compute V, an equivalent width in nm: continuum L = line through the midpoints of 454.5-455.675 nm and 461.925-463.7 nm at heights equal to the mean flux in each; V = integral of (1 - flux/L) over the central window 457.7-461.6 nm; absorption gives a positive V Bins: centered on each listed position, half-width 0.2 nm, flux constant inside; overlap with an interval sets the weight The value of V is -0.18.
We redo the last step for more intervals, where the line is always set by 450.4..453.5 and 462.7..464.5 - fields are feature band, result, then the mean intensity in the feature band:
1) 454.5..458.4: -0.036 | 13.5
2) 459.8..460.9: -0.074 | 14.4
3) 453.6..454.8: 0.034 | 12.9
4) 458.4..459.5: -0.061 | 14.2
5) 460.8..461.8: -0.112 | 15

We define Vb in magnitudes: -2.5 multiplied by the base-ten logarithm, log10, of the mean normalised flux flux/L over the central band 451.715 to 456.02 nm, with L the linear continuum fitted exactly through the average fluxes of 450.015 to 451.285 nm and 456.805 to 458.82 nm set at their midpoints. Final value 0.10 mag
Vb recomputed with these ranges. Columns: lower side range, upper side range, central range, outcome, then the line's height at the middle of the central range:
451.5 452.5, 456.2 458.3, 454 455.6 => 0.03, 13.4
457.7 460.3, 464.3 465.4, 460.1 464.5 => -0.05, 13.6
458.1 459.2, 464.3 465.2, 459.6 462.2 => -0.05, 13.8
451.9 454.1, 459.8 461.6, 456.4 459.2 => -0.02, 13.8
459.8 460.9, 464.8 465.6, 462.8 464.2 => 0.02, 13.9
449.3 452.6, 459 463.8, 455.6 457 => 0.01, 13.8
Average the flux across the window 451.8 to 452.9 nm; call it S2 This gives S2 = 12.7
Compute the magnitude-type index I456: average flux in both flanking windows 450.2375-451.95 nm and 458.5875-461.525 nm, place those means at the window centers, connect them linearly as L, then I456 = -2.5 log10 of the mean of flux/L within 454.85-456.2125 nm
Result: 0.096 mag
